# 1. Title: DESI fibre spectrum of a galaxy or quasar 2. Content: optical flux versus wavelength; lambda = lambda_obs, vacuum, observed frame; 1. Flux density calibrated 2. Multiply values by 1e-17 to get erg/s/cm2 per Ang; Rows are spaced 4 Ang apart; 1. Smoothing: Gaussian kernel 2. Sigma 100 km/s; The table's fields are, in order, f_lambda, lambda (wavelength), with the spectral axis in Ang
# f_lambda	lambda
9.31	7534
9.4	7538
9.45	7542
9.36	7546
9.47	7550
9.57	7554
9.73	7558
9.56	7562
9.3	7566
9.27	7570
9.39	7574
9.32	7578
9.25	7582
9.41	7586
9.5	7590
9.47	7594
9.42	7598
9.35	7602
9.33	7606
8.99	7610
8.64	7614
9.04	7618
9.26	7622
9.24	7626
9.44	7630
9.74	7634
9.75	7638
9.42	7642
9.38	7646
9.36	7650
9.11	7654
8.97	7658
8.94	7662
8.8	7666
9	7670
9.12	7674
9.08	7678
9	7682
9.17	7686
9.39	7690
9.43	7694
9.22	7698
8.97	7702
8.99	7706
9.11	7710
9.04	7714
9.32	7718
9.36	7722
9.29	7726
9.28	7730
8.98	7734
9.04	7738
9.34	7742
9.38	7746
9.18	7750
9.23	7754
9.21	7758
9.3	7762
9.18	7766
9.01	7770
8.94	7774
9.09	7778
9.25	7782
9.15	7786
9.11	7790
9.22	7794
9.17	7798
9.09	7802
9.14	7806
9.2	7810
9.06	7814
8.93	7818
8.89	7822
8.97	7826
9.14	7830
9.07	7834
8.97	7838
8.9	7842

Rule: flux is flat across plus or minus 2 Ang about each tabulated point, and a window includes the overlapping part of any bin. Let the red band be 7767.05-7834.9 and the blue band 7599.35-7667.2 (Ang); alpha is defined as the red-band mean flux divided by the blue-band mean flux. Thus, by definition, 0.98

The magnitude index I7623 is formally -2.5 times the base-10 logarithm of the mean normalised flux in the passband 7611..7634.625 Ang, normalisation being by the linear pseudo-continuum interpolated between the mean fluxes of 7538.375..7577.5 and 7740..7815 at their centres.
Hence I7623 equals 0.02 mag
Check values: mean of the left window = 9.45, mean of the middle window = 9.19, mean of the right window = 9.17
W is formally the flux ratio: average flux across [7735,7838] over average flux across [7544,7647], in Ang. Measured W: 0.97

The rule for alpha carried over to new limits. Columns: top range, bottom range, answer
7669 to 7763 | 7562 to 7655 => 0.98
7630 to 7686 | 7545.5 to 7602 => 0.98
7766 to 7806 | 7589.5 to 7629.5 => 0.99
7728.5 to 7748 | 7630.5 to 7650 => 0.96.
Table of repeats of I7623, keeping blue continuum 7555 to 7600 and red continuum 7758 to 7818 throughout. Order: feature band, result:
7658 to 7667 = 0.05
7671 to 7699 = 0.01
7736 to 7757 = -0.01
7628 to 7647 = -0.02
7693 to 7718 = 0.01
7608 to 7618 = 0.06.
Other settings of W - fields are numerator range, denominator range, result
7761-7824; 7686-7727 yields 0.99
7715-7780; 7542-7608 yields 0.98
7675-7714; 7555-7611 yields 0.97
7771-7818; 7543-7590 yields 0.97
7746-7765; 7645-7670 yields 1.02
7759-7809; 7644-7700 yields 1.00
